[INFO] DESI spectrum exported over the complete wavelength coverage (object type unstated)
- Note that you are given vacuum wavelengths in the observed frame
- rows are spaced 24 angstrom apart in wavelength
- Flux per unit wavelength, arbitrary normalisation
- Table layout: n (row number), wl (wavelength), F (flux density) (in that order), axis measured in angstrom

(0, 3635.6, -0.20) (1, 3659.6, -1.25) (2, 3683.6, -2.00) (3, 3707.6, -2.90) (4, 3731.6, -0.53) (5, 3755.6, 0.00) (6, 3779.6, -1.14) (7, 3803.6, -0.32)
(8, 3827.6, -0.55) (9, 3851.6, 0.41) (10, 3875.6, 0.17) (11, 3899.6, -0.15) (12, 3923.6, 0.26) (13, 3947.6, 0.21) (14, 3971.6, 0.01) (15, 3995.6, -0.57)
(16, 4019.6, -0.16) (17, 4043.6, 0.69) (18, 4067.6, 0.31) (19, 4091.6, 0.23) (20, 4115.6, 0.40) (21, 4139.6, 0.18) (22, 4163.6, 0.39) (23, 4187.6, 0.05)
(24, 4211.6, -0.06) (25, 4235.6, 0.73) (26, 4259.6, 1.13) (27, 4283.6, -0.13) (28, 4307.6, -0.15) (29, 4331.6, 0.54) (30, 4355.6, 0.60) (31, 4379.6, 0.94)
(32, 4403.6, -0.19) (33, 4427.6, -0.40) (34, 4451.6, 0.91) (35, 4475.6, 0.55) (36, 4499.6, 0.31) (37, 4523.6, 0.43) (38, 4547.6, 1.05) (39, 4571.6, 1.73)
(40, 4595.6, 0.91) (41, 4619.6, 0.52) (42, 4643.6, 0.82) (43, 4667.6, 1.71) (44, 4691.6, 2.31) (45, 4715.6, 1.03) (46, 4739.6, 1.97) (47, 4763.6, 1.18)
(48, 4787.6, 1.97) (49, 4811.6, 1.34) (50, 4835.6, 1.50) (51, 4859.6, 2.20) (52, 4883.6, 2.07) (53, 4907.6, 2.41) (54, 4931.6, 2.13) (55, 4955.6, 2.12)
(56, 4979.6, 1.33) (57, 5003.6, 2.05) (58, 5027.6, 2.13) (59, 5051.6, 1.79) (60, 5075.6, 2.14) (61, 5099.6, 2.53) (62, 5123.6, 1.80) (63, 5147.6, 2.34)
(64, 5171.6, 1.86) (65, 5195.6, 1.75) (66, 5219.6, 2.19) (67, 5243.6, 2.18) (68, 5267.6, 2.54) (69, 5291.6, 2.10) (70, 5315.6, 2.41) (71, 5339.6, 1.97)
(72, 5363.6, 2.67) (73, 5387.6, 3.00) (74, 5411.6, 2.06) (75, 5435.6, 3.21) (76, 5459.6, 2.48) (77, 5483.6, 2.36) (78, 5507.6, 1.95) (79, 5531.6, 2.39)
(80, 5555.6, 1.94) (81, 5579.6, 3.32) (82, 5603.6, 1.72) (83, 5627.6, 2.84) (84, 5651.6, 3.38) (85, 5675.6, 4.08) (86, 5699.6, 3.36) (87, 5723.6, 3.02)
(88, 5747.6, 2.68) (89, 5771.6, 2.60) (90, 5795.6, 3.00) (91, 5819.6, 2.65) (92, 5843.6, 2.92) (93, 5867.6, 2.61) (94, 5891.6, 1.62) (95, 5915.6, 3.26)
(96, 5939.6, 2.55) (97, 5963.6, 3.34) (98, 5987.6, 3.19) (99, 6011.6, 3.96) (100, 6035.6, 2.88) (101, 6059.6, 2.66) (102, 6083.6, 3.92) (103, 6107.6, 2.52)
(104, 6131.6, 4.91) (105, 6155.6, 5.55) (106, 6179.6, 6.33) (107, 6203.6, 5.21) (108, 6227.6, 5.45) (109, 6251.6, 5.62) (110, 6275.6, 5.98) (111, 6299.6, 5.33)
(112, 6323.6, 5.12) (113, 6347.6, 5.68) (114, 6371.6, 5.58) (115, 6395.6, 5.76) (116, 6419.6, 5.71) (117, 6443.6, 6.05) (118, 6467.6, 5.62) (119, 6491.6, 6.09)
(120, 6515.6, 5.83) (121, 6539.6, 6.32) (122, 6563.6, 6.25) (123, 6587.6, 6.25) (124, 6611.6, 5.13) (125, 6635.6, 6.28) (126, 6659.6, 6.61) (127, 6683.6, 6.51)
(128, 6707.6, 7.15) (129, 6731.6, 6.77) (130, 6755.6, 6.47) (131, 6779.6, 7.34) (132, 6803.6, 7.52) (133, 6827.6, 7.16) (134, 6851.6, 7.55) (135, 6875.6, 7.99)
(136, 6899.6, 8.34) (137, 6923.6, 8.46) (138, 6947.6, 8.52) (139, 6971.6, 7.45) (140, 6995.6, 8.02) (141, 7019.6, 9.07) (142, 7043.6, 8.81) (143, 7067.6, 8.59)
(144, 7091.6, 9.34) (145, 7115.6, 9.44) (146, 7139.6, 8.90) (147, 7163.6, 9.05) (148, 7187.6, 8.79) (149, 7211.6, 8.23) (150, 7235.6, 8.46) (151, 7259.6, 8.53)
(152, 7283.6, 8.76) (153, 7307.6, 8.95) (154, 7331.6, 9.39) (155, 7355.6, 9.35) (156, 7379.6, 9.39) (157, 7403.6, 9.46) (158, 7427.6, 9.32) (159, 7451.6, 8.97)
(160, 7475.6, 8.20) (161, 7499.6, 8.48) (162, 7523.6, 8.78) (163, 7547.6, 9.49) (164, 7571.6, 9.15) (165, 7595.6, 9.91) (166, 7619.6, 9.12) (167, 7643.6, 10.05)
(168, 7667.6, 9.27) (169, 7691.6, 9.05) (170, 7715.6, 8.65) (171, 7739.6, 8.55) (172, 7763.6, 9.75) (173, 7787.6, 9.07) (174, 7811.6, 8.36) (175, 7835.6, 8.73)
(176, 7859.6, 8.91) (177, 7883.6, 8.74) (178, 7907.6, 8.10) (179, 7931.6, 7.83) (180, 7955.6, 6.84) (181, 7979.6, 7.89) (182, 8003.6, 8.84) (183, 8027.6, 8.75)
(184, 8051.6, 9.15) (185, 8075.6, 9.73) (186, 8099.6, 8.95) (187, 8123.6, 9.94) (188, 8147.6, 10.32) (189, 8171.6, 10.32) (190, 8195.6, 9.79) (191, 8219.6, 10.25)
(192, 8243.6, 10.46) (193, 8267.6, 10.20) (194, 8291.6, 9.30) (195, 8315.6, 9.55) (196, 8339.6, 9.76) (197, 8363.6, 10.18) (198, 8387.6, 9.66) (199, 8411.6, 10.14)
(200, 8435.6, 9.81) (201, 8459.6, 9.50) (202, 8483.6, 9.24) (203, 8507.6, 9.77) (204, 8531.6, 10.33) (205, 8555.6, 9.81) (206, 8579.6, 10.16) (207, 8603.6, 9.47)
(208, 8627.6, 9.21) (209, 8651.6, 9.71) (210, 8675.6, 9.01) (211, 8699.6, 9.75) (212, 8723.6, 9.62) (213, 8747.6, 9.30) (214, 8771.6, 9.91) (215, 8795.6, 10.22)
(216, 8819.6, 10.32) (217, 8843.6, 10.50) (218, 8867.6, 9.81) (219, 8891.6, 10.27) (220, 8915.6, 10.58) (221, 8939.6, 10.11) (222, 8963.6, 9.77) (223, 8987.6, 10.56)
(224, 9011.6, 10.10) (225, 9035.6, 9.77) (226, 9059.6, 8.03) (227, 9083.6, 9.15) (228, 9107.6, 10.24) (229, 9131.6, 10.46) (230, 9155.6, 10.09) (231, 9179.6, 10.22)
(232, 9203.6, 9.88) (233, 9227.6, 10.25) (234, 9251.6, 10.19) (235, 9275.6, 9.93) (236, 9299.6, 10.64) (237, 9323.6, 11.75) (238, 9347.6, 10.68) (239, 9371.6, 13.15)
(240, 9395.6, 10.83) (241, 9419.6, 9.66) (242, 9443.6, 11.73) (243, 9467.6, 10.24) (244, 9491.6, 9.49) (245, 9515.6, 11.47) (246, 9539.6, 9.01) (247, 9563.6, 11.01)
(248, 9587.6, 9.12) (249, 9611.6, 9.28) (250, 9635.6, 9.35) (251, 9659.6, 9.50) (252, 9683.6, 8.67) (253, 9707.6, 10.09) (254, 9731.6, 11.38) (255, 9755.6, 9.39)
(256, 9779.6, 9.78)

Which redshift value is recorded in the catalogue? 0.54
